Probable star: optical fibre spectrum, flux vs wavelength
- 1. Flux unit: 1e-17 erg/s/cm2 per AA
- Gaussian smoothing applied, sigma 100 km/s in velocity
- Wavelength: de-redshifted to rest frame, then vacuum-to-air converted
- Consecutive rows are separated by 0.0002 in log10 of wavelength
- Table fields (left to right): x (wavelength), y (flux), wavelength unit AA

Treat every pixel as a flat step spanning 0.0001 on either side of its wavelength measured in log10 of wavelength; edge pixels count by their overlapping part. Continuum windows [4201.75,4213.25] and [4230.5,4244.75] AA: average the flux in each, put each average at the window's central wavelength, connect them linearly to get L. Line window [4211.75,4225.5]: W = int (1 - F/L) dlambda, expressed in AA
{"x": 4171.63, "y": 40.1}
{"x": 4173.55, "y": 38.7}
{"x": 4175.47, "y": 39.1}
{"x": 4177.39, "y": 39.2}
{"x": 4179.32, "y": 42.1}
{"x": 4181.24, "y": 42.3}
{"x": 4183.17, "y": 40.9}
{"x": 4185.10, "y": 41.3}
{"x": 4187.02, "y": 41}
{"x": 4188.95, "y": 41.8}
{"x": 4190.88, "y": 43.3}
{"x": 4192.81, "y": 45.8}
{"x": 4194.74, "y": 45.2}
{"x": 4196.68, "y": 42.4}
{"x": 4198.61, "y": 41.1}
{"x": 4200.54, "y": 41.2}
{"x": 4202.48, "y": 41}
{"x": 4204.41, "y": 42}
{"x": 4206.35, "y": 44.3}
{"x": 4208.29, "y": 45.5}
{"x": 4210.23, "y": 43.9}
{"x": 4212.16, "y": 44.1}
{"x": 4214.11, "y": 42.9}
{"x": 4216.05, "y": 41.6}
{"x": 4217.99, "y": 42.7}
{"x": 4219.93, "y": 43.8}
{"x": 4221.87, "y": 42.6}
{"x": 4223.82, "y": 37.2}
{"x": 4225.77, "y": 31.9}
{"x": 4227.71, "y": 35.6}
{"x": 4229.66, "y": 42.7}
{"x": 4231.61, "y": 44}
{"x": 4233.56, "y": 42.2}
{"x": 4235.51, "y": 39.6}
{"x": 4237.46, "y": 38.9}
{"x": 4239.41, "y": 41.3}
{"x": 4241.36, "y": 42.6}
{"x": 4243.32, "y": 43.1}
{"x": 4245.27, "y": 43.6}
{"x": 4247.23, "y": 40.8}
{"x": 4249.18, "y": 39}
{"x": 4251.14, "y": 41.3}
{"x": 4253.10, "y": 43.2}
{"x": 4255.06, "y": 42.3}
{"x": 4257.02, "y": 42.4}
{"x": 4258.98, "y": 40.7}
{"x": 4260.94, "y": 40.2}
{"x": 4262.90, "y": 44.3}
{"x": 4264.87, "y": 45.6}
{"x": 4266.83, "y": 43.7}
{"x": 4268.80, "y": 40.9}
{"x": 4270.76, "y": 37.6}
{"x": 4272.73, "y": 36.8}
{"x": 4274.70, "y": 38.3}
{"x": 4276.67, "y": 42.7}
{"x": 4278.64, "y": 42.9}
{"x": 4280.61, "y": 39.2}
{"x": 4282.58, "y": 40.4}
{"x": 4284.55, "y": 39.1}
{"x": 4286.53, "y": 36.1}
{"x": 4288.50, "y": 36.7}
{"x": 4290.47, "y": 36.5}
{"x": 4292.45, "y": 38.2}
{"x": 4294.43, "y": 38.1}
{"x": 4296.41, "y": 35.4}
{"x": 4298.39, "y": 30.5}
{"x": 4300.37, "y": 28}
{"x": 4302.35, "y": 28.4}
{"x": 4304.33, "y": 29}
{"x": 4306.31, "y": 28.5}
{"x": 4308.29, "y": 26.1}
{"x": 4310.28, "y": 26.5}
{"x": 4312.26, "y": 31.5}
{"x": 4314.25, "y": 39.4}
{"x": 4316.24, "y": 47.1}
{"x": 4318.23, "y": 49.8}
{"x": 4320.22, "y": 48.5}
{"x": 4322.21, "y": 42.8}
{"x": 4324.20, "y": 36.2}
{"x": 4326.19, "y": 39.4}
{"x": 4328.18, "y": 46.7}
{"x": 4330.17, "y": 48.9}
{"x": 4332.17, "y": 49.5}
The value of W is 0.4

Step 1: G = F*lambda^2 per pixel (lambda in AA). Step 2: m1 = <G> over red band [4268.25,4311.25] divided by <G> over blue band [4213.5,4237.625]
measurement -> 0.90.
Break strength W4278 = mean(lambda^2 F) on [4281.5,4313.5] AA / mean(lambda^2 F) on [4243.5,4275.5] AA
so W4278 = 0.8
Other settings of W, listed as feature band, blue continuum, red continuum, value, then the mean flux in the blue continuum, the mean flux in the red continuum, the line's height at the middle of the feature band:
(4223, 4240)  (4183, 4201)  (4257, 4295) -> 0.85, 42.5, 40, 41.3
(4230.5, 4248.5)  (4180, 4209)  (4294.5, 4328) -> -0.80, 42.6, 35.8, 40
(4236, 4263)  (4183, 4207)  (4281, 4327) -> -1.55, 42.4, 36.2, 39.3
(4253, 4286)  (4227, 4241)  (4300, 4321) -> -2.61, 40.8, 34.9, 38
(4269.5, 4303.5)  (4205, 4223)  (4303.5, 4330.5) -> 2.71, 43.4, 38.4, 39.9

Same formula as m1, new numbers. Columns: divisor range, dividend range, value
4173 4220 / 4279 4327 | 0.90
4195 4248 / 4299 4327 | 0.90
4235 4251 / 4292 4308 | 0.79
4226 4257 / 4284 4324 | 0.90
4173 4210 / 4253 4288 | 1.01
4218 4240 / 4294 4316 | 0.81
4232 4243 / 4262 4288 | 1.00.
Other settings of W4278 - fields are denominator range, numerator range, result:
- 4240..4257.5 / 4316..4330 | 1.10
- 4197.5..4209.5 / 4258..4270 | 1.03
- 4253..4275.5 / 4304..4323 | 0.92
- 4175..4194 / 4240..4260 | 1.03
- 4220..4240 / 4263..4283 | 1.05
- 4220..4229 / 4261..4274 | 1.12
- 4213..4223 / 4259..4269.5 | 1.03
